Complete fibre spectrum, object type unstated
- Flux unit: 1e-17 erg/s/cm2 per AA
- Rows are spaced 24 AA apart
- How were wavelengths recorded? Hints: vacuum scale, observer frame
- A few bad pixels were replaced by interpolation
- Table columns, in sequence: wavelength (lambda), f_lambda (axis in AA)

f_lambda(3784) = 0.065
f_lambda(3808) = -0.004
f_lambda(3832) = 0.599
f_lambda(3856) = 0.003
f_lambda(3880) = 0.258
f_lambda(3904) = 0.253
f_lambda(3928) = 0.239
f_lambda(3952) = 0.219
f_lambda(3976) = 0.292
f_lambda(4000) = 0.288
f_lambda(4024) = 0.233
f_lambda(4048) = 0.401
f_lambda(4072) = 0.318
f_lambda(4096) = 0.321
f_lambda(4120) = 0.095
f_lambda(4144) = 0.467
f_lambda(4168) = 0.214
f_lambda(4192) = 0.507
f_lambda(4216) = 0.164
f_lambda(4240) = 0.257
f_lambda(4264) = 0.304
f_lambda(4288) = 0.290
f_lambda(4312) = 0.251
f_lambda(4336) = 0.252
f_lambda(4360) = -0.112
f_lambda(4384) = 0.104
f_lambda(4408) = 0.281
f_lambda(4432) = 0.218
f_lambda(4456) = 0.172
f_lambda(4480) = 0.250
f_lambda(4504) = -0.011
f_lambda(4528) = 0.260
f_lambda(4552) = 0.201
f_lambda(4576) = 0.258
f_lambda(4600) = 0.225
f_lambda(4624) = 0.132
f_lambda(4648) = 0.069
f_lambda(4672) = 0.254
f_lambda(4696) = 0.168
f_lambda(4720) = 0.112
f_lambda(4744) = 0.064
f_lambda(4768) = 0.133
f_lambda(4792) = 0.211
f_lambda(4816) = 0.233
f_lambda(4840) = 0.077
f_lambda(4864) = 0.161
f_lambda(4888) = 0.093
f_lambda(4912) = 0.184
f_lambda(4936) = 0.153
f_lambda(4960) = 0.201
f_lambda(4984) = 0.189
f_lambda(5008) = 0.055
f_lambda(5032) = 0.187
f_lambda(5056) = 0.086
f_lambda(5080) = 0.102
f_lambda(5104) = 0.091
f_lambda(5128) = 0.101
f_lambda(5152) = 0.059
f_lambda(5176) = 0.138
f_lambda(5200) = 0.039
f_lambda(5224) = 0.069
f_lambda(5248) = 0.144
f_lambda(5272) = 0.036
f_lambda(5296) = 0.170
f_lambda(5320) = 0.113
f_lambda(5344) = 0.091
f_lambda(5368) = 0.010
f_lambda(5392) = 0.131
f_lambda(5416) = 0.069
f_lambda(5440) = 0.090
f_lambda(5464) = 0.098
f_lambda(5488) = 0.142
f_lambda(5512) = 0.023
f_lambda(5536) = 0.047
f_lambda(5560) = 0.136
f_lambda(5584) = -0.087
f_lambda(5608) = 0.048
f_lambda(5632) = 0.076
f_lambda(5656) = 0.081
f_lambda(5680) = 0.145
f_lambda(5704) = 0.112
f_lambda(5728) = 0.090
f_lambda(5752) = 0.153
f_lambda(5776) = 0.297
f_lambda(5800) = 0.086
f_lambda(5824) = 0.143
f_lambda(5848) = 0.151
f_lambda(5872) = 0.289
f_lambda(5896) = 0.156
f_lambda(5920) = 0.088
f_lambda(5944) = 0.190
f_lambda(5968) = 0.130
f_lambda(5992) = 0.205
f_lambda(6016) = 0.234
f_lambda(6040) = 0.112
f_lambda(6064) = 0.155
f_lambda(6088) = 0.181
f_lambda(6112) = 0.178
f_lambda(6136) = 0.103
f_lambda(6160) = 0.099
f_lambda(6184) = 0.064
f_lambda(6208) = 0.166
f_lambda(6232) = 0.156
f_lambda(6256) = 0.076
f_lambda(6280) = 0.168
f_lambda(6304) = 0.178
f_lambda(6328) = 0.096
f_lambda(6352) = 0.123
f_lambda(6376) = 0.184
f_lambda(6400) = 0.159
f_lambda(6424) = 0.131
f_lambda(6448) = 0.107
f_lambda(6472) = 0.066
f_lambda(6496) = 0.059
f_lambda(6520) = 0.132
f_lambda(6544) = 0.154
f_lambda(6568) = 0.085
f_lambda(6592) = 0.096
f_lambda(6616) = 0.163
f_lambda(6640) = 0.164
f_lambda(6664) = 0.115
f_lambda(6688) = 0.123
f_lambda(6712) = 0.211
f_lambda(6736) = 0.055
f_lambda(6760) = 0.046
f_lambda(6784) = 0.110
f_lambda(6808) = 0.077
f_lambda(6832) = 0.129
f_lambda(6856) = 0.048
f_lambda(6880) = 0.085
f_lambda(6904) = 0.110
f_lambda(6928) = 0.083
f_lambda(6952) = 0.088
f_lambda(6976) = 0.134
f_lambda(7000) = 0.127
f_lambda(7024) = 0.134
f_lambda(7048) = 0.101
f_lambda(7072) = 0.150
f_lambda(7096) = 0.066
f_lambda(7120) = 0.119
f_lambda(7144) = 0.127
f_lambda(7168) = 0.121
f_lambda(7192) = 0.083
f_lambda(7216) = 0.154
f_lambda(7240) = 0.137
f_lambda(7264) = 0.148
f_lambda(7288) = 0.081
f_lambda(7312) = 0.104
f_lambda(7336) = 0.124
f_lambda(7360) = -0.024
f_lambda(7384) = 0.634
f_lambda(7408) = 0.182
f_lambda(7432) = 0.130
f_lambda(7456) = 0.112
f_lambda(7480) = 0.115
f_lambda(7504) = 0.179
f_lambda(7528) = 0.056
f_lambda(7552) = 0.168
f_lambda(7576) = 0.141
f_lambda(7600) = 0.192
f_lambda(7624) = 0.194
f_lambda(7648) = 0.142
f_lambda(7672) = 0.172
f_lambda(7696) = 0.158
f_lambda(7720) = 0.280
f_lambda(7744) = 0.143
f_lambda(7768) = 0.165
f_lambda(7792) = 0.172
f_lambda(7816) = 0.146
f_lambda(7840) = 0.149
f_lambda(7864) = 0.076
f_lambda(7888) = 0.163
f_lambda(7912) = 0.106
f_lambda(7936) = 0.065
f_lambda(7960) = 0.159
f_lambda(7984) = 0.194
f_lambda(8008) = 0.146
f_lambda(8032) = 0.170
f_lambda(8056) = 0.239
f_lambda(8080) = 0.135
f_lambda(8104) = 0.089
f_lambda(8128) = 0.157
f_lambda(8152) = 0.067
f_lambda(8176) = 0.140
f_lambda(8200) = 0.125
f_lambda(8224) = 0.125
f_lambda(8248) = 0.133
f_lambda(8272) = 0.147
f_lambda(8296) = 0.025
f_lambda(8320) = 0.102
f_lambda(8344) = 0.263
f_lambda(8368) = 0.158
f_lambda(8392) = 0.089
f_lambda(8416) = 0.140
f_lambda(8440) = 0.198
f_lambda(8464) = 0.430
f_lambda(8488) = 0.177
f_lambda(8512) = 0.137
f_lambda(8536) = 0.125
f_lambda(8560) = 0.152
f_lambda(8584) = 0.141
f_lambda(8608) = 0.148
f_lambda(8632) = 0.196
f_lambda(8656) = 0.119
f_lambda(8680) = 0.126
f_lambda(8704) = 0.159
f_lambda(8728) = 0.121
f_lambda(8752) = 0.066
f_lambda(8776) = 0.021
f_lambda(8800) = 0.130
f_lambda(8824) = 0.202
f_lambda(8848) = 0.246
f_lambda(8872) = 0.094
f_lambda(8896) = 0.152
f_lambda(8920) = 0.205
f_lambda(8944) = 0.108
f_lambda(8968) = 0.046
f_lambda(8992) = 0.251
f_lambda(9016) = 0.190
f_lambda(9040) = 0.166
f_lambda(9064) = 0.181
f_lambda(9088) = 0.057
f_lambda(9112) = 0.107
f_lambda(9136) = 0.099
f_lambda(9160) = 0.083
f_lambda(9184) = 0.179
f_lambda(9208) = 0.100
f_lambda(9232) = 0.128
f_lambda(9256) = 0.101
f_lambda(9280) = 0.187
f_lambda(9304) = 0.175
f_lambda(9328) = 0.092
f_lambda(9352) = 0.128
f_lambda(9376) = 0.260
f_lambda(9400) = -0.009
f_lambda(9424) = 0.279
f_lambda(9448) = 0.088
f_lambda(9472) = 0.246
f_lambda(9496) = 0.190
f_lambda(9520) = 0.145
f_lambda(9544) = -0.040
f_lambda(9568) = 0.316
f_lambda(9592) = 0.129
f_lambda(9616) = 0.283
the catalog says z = 0.980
